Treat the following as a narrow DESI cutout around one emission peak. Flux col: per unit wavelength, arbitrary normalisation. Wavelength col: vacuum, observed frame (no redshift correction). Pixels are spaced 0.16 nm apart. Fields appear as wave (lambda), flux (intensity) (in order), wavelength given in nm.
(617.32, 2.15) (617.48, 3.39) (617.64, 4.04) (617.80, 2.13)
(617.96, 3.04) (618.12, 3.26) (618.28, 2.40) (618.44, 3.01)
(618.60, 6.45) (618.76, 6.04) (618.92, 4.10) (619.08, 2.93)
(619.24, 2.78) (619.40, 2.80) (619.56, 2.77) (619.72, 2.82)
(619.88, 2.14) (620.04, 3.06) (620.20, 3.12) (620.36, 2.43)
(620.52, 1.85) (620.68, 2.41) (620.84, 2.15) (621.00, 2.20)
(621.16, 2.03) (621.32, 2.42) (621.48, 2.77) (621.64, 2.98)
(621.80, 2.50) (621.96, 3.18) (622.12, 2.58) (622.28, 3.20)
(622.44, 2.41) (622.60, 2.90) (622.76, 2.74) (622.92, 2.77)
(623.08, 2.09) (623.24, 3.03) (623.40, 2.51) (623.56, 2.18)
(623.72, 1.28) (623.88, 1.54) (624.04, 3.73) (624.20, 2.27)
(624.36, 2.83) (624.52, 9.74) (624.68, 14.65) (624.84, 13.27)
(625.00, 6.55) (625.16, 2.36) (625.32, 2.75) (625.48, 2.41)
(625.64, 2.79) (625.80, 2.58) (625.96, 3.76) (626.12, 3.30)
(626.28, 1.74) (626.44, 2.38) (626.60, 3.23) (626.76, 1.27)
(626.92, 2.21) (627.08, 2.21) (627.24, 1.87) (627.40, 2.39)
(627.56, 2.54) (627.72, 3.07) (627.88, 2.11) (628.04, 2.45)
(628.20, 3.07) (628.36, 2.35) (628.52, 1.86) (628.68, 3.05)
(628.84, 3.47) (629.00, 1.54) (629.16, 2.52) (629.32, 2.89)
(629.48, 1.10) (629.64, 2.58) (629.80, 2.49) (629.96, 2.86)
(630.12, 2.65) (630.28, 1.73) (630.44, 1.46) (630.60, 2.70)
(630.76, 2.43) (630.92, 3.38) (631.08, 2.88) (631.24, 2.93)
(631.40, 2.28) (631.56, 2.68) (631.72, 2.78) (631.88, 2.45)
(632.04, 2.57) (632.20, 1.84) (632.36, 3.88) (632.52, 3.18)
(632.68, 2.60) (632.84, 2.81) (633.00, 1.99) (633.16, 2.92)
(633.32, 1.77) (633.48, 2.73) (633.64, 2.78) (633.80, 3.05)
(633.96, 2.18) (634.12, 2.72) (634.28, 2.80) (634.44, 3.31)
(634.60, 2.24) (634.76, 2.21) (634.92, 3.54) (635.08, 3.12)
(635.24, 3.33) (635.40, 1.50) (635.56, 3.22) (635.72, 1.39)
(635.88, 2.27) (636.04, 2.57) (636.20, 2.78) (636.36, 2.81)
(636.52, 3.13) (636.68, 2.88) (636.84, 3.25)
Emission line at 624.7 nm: [O III]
